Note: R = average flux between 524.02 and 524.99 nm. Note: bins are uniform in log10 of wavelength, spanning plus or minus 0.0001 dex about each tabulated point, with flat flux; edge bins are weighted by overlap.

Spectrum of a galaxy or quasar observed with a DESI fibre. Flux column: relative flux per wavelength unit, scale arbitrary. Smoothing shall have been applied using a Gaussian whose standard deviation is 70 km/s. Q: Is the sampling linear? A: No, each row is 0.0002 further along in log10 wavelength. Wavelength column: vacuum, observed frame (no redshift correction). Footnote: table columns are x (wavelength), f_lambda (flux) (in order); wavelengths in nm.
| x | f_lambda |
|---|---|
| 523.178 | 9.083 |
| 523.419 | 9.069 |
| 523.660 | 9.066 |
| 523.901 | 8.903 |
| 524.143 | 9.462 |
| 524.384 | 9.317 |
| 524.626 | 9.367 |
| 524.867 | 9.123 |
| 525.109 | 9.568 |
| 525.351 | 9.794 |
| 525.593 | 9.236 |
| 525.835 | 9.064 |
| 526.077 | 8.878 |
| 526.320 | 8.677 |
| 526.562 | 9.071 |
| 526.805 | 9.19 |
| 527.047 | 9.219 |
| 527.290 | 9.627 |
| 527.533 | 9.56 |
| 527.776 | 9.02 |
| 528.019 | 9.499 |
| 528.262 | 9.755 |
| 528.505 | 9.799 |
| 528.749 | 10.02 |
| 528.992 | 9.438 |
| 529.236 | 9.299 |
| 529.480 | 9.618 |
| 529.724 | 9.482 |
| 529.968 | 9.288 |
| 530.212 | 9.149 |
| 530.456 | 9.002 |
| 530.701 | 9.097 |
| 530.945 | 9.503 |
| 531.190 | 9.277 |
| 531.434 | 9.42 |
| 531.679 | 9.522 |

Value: 9.31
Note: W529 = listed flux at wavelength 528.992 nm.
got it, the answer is 9.438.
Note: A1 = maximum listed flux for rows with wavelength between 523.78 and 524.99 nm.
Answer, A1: 9.462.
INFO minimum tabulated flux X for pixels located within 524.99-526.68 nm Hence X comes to 8.677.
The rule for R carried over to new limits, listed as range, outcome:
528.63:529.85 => 9.57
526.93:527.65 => 9.47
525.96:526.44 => 8.76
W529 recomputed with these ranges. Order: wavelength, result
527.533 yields 9.56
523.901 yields 8.903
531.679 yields 9.522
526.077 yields 8.878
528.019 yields 9.499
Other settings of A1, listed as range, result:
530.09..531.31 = 9.503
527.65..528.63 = 9.799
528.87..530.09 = 9.618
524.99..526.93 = 9.794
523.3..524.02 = 9.069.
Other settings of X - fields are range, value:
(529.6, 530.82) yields 9.002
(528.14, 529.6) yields 9.299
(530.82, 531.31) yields 9.277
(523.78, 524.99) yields 8.903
